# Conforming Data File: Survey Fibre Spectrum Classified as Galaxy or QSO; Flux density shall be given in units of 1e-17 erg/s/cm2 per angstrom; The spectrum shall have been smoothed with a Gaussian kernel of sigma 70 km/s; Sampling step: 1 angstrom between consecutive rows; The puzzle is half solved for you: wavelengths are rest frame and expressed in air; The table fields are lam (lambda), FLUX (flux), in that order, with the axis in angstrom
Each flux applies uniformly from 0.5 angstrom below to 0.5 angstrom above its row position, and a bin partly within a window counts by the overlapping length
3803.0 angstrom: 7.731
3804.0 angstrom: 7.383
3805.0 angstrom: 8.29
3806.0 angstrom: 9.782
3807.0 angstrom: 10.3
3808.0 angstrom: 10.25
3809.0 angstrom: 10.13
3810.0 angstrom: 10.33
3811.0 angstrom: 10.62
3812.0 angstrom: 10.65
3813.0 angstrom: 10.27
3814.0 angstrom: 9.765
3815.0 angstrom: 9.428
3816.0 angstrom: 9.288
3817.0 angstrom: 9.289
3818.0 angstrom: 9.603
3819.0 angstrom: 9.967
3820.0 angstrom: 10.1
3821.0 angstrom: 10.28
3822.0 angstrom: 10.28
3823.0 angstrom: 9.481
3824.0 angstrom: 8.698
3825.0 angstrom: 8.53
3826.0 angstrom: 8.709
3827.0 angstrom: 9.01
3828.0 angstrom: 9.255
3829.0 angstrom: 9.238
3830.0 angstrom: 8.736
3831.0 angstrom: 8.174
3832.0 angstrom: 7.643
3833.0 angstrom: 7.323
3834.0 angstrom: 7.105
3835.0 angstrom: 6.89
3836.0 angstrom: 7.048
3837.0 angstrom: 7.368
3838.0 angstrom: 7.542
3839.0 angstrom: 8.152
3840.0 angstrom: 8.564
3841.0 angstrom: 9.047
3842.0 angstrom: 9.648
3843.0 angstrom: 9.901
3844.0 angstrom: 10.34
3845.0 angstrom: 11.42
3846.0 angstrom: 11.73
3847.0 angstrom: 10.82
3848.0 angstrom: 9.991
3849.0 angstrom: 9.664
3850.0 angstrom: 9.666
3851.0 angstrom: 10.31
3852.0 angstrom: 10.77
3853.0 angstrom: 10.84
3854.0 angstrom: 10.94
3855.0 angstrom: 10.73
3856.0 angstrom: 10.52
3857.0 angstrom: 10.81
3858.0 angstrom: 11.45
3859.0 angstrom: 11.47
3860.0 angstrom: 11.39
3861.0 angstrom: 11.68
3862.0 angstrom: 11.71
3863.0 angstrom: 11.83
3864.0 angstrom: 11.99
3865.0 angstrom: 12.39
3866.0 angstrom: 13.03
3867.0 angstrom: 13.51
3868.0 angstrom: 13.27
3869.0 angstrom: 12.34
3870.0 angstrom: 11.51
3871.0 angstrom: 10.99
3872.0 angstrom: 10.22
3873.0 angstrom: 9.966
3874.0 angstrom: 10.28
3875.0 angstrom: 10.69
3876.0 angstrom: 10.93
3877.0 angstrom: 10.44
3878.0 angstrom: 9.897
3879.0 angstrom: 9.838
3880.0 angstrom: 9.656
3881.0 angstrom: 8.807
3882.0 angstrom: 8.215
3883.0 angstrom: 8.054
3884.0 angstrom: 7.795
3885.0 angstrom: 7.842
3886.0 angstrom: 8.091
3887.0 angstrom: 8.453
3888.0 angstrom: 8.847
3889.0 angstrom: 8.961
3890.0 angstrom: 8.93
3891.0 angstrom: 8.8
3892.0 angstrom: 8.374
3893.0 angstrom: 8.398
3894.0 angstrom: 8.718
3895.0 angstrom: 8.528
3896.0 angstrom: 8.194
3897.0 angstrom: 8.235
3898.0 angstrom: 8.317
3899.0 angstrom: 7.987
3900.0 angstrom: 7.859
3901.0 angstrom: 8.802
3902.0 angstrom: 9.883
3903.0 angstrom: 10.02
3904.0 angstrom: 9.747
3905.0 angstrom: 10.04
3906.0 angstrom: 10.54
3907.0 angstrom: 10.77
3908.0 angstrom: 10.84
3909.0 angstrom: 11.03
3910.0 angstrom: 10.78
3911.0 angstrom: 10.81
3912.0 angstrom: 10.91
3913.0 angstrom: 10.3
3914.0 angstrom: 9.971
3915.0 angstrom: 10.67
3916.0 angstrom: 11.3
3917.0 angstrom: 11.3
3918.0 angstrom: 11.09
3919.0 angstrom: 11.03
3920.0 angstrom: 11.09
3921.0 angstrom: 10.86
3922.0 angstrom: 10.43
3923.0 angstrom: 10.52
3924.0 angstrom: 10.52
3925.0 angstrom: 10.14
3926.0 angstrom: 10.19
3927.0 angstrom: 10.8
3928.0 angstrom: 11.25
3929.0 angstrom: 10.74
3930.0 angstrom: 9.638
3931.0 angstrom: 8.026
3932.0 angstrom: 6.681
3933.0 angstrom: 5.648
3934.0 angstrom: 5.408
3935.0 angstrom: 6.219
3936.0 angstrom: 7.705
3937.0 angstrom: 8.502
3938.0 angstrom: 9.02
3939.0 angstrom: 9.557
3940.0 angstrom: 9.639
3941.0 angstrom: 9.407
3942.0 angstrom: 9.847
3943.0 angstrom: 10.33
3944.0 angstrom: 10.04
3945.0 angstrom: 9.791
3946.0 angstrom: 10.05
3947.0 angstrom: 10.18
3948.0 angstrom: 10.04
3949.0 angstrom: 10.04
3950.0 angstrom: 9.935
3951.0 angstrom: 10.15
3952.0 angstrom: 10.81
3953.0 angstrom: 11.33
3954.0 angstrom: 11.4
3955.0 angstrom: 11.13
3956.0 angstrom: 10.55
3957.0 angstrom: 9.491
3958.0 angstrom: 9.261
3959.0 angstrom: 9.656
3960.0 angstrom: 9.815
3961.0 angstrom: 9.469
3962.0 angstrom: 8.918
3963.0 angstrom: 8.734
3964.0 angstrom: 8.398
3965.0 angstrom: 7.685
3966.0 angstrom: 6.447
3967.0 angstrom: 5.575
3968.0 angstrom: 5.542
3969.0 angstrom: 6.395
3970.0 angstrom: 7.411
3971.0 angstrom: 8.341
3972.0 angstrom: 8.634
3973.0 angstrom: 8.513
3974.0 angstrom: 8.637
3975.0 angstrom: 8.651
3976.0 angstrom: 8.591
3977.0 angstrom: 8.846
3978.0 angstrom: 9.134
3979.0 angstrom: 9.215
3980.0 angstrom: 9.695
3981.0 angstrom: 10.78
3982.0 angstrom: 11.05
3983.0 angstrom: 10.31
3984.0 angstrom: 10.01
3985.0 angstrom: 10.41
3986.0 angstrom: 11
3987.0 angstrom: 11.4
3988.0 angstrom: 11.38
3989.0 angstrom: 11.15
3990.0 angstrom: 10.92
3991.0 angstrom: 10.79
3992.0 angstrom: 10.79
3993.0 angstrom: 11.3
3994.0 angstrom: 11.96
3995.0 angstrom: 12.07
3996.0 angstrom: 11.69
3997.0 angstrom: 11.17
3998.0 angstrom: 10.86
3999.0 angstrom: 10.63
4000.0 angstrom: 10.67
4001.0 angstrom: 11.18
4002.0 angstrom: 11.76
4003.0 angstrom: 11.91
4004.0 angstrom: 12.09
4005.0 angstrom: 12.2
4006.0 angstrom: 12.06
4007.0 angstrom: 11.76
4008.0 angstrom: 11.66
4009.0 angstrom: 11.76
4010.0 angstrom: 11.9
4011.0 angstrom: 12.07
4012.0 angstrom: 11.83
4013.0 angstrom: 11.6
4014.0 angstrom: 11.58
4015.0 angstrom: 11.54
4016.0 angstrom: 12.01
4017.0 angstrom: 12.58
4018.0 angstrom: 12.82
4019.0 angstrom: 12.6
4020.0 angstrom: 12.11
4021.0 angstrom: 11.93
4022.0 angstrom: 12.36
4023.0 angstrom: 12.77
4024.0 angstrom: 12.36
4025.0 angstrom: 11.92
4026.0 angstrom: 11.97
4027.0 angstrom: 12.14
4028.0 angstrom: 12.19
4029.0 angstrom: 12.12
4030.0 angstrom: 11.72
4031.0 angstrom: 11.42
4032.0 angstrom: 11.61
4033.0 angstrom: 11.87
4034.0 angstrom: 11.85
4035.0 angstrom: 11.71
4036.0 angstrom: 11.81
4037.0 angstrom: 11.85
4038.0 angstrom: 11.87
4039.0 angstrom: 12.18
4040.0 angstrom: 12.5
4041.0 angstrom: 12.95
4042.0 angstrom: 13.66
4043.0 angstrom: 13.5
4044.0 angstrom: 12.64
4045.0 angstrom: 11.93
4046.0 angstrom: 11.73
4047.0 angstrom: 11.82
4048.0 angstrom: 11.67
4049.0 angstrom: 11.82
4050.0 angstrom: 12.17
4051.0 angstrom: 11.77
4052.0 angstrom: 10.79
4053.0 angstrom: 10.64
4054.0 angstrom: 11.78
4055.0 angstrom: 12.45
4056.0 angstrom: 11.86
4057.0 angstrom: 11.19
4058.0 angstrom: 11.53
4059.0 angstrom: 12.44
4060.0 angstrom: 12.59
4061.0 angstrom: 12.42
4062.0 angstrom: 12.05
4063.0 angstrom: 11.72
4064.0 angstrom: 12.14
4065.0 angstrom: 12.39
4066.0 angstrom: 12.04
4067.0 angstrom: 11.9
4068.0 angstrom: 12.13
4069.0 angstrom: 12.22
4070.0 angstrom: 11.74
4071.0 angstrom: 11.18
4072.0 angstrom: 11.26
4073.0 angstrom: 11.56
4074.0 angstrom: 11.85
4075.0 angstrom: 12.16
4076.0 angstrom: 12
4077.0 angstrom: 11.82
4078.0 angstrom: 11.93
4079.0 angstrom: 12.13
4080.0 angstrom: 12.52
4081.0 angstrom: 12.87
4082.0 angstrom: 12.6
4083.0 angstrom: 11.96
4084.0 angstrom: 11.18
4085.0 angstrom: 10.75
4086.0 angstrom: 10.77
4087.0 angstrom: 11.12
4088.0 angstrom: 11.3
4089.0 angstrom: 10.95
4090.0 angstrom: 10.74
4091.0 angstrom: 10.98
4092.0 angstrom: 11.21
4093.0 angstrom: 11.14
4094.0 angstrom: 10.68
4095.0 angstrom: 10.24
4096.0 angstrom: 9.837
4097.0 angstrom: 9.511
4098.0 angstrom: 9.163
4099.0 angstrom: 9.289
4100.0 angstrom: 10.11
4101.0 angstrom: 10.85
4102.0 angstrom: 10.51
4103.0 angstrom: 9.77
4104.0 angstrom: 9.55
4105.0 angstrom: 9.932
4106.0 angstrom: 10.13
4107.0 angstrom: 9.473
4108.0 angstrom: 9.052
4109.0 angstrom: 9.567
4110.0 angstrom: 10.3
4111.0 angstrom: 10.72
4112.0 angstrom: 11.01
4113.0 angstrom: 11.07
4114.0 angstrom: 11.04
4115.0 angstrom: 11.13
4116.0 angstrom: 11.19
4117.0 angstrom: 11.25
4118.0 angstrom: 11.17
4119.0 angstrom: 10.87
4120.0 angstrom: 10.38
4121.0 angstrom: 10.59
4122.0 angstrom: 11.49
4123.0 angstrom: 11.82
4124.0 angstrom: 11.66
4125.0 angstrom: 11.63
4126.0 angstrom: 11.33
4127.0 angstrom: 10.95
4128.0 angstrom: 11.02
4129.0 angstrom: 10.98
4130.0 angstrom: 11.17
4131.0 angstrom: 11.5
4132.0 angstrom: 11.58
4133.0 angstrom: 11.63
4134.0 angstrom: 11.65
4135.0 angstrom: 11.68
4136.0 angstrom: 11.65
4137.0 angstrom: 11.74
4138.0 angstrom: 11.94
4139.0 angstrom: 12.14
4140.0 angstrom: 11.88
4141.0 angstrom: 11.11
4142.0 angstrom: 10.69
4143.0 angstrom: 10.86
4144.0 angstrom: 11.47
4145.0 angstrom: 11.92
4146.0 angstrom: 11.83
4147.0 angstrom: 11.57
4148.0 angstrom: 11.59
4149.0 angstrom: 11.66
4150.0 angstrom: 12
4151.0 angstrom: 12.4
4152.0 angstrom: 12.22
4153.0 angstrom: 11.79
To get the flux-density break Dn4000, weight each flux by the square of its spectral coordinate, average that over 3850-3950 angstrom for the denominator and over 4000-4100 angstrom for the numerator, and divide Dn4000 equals 1.28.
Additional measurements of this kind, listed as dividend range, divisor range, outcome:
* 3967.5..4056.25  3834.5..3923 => 1.20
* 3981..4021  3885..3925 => 1.24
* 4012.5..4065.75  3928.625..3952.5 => 1.40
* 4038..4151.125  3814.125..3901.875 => 1.33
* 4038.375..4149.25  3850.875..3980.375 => 1.28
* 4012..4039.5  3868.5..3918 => 1.33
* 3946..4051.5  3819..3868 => 1.18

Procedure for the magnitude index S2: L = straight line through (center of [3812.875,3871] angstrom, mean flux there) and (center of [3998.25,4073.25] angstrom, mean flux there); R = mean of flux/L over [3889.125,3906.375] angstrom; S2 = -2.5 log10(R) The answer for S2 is 0.19 mag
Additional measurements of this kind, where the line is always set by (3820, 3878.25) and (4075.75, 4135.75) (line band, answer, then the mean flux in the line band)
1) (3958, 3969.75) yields 0.30 mag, 7.92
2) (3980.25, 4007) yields -0.06 mag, 11.2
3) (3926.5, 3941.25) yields 0.21 mag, 8.53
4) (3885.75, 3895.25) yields 0.19 mag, 8.63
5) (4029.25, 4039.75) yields -0.11 mag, 11.8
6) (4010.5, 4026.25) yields -0.14 mag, 12.1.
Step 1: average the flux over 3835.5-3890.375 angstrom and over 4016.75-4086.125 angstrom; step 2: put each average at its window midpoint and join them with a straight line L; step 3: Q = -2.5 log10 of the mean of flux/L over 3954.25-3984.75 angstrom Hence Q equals 0.26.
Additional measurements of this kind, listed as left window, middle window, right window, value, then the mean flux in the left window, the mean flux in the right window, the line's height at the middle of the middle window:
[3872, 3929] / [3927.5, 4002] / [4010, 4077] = 0.13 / 9.74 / 12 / 10.8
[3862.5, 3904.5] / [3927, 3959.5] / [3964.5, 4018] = 0.07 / 9.73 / 10.4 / 10.1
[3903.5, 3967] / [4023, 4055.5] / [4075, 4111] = -0.16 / 9.75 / 10.8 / 10.4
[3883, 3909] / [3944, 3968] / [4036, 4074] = 0.07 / 8.94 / 12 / 10.1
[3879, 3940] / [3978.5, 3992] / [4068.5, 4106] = -0.06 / 9.34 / 11.1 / 10.1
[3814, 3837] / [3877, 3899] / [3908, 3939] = 0.09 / 8.81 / 9.77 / 9.42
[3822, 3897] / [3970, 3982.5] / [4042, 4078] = 0.21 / 9.72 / 11.9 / 11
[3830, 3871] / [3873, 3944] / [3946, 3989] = 0.04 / 10.3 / 9.39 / 9.82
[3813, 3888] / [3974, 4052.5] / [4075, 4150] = -0.09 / 9.87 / 11.1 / 10.6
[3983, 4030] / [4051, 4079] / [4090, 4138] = -0.06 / 11.7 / 10.8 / 11.2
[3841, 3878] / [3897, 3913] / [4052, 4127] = 0.13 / 11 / 11.2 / 11.1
